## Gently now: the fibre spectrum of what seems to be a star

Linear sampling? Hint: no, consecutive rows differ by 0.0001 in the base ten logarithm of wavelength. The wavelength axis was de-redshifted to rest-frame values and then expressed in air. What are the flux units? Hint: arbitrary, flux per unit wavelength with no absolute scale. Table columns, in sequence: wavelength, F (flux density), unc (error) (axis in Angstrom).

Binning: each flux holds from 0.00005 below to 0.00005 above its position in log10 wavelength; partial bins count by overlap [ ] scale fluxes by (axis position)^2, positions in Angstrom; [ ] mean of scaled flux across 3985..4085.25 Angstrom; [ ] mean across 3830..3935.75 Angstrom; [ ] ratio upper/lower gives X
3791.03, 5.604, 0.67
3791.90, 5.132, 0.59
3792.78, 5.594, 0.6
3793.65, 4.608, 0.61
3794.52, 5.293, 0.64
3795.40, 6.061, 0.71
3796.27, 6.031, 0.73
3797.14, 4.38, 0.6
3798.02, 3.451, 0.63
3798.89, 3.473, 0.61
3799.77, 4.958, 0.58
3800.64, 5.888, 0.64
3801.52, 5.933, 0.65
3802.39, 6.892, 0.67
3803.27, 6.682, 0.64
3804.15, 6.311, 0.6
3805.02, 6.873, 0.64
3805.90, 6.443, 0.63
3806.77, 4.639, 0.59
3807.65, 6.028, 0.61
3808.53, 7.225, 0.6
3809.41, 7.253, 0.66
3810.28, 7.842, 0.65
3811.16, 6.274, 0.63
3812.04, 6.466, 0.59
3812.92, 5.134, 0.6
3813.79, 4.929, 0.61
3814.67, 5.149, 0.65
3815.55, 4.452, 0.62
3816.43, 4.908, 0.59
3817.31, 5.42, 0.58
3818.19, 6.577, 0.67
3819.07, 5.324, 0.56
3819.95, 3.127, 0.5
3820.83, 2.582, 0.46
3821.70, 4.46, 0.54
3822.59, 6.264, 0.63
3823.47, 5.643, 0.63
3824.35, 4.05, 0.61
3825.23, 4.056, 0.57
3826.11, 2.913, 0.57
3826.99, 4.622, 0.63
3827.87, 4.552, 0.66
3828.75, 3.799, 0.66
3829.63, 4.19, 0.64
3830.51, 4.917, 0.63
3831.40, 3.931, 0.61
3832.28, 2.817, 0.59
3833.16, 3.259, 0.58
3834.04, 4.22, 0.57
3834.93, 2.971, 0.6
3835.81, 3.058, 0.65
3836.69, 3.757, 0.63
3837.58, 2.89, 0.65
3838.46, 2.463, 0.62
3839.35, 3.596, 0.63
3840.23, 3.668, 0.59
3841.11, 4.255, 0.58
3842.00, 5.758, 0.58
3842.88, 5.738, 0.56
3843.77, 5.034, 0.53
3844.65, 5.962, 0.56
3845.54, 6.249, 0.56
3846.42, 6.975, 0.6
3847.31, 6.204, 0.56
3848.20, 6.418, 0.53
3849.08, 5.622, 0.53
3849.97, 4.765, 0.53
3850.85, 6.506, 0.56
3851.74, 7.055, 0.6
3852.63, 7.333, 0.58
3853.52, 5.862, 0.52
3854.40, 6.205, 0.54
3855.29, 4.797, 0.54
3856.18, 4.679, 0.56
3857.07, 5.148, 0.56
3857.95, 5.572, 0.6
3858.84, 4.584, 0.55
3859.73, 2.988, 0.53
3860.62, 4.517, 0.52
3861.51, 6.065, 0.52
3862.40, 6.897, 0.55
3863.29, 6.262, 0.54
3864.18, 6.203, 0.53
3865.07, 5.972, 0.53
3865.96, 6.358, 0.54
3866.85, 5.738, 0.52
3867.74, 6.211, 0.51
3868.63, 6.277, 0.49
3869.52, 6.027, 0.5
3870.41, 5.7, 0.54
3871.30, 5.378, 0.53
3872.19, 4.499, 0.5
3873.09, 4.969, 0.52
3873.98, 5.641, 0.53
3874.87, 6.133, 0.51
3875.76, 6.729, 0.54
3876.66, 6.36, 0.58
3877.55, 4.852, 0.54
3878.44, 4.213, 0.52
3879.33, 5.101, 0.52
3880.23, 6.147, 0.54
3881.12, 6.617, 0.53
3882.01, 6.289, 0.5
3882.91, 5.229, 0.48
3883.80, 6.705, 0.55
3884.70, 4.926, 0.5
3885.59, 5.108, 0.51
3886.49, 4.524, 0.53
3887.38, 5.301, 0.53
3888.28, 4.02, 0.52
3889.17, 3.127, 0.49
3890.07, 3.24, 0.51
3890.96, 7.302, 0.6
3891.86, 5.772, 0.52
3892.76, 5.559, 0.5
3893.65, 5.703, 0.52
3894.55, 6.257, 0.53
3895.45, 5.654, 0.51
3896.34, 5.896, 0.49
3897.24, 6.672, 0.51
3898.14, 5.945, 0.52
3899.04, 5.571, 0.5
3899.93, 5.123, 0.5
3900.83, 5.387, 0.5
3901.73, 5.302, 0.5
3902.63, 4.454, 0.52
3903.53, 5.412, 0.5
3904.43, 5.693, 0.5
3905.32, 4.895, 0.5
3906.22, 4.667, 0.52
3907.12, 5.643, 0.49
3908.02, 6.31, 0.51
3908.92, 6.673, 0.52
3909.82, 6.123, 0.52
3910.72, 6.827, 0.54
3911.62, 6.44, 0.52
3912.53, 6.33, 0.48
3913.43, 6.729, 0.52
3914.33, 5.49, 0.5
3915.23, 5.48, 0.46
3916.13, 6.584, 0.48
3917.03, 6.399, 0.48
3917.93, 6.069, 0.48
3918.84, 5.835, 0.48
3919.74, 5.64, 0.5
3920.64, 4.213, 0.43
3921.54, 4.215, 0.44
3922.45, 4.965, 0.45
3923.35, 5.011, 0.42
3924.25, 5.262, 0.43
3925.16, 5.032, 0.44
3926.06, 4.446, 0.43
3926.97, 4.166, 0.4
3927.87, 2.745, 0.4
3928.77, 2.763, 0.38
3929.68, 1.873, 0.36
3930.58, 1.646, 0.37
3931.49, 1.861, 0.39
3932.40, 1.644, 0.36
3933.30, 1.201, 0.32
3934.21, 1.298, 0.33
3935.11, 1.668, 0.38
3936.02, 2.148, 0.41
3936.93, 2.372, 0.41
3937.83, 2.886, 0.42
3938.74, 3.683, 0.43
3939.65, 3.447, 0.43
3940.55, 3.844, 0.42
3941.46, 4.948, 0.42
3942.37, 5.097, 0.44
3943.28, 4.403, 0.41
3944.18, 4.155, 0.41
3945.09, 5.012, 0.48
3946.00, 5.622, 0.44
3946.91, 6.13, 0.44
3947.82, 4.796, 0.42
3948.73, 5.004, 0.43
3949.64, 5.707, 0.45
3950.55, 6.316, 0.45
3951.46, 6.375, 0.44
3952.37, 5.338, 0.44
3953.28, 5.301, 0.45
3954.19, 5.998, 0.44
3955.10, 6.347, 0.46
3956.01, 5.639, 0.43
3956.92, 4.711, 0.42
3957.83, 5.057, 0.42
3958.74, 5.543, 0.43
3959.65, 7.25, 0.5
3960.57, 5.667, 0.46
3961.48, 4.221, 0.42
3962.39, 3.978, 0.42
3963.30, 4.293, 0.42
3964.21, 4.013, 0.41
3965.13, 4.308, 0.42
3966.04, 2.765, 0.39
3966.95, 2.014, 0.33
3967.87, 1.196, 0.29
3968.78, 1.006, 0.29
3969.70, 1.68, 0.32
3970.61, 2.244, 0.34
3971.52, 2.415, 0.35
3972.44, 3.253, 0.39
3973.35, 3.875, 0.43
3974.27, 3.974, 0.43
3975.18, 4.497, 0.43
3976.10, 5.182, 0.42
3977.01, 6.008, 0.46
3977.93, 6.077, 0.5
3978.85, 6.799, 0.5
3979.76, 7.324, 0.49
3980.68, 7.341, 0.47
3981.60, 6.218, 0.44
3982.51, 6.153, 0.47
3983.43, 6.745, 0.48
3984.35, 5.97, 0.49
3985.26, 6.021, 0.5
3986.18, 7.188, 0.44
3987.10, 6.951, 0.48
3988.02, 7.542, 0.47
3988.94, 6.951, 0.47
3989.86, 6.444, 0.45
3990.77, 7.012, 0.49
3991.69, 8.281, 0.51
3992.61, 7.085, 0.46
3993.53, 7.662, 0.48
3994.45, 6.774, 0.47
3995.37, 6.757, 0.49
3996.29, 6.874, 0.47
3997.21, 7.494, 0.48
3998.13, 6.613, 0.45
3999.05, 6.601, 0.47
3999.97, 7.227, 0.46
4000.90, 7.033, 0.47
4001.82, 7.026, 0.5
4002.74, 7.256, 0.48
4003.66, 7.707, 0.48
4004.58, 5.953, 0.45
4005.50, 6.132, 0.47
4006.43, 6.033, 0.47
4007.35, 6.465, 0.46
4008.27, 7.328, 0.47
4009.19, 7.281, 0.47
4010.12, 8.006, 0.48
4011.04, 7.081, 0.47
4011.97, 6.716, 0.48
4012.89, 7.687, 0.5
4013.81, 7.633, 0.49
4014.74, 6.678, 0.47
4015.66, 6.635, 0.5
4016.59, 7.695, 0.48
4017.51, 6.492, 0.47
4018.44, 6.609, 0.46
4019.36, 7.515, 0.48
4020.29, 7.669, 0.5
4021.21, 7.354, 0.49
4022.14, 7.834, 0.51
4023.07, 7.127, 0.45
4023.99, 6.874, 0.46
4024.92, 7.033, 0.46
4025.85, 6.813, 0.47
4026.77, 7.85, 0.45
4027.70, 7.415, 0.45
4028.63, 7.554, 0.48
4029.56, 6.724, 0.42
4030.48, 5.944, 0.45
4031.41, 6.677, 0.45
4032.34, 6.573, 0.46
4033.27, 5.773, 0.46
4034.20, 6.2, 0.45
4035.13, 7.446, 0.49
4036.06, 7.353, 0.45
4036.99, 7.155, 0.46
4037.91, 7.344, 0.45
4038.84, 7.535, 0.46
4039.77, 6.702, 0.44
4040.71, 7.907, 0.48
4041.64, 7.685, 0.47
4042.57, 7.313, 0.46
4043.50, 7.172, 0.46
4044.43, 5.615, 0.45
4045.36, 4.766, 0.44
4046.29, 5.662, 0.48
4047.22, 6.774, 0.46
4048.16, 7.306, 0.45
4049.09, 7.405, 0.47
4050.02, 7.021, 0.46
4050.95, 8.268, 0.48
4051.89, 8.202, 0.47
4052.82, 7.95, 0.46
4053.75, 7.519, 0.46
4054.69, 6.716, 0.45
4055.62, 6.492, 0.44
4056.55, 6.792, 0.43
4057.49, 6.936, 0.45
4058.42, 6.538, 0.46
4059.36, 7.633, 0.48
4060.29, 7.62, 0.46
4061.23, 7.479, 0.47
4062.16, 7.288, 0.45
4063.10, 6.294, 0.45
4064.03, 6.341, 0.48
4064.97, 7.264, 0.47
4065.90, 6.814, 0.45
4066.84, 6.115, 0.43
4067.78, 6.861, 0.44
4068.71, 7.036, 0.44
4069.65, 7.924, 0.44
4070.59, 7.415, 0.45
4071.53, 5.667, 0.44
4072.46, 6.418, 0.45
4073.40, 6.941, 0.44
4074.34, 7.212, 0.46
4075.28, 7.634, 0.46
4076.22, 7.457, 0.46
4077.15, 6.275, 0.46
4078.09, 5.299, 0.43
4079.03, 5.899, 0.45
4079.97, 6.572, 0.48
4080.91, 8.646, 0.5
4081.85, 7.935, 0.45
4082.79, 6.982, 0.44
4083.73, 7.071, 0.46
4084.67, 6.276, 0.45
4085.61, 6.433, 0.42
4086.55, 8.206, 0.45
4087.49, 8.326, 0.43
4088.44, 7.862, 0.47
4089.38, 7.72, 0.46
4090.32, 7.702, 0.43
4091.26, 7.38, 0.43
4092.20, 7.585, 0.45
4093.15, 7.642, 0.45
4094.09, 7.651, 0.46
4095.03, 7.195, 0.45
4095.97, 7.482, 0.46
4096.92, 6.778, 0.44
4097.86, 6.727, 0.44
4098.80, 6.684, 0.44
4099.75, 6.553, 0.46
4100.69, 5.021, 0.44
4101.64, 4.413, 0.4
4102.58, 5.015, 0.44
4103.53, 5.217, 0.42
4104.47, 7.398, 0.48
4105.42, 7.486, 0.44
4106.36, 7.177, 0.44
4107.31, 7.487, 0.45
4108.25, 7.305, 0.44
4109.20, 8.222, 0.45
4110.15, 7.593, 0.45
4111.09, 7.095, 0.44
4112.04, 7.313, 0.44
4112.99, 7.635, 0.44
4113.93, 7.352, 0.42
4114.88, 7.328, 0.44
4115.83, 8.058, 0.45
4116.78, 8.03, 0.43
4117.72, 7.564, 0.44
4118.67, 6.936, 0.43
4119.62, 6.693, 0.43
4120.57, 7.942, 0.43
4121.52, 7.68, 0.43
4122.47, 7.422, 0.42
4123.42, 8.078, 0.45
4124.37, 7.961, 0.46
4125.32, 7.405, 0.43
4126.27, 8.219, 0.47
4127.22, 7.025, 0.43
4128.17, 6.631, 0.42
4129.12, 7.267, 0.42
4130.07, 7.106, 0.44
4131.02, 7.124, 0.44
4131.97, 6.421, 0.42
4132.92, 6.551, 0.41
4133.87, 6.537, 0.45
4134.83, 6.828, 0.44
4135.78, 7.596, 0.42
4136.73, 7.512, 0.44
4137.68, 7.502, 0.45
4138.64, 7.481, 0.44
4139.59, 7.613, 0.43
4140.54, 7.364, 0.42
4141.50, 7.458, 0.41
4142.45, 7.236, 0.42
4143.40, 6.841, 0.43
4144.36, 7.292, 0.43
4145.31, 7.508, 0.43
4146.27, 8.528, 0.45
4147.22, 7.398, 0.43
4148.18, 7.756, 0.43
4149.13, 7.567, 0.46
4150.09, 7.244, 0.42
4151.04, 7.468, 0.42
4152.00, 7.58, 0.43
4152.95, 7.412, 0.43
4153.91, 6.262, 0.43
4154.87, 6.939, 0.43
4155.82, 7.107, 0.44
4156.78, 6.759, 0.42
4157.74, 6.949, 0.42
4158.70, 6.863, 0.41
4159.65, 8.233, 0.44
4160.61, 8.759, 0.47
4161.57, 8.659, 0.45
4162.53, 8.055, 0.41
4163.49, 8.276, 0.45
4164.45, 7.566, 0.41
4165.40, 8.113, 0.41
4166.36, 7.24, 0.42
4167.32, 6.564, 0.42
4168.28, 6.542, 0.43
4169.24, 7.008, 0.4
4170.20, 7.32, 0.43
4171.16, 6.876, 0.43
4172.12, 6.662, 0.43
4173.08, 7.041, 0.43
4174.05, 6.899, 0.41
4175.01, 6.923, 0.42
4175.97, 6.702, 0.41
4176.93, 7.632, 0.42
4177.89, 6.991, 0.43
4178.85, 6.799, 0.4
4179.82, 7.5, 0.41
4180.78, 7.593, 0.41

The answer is 1.49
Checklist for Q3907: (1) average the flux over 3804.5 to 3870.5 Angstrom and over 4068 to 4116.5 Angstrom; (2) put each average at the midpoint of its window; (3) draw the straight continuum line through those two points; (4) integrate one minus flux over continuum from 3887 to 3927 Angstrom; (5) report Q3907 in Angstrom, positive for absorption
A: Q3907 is 1.36 Angstrom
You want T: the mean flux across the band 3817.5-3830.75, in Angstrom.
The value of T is 4.49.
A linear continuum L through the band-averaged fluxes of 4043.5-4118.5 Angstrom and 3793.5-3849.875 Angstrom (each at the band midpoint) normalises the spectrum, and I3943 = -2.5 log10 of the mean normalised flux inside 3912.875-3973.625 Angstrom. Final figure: 0.37 mag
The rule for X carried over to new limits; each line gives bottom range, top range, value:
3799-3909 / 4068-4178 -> 1.55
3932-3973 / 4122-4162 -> 2.00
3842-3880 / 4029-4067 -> 1.34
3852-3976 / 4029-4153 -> 1.59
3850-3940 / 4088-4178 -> 1.60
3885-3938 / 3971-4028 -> 1.47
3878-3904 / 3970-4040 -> 1.31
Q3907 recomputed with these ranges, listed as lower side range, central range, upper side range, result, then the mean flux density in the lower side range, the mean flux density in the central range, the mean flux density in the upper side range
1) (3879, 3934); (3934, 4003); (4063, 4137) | 6.4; 5.08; 5.23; 7.09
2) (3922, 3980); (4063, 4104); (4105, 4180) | -3.3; 4.14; 6.87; 7.35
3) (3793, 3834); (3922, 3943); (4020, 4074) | 9.8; 5.13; 3.23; 7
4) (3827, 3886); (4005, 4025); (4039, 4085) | -1.6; 5.22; 7.08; 6.97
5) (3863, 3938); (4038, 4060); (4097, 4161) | -2.0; 5.06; 7.05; 7.2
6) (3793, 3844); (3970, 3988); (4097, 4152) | 1.8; 4.89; 5.51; 7.19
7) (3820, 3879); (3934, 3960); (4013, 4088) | 5.6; 5.04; 4.72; 7.02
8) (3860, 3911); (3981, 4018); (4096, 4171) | -3.4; 5.6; 6.94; 7.24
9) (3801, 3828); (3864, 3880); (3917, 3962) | -2.3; 5.46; 5.68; 4.4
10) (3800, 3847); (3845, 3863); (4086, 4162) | -1.8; 4.99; 5.73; 7.28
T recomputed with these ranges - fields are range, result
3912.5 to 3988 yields 4.6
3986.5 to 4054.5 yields 7.05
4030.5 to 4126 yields 7.07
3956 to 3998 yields 5.37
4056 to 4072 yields 6.94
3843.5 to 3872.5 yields 5.77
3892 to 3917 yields 5.82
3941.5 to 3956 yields 5.43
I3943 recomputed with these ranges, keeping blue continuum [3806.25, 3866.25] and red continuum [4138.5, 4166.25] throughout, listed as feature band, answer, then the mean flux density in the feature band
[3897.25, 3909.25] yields 0.019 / 5.5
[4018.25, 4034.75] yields -0.069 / 6.98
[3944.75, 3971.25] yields 0.293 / 4.59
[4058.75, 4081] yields 0.000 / 6.89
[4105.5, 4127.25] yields -0.045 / 7.55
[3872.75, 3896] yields 0.001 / 5.45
